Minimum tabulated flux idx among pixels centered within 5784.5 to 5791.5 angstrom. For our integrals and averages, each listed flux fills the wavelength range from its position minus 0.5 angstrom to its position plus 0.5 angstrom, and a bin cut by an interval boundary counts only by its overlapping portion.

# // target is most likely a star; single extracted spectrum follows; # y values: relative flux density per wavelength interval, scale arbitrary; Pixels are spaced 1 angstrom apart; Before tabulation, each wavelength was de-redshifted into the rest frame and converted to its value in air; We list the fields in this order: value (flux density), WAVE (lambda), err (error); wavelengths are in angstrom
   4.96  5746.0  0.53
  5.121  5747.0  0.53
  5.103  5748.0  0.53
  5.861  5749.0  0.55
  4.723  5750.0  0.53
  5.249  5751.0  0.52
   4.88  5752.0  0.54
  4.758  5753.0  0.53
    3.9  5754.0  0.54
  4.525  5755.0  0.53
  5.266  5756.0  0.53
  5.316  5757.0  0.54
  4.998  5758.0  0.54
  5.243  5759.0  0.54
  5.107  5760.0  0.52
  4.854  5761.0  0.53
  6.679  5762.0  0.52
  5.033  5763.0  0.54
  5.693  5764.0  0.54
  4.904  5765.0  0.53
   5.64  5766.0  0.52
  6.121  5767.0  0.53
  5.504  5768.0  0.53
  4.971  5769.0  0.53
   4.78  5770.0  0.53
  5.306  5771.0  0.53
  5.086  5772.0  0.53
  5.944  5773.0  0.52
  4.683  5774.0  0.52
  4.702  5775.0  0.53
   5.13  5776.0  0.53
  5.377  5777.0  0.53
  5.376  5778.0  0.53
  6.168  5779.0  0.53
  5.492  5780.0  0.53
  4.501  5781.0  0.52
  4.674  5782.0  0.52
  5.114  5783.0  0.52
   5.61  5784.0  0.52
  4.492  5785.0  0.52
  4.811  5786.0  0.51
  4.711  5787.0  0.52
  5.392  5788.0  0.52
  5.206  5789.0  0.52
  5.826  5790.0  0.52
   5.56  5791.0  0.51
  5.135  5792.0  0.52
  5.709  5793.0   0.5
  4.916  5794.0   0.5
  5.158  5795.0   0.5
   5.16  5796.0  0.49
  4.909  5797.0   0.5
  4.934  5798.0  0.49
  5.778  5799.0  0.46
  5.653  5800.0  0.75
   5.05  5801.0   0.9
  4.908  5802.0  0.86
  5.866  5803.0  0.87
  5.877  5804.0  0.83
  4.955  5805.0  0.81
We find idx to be 4.492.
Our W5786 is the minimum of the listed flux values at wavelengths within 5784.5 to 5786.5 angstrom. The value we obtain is 4.492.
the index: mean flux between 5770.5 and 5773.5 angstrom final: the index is 5.45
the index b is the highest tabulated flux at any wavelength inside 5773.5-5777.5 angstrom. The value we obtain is 5.377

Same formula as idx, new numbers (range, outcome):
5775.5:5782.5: 4.501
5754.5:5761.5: 4.525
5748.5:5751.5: 4.723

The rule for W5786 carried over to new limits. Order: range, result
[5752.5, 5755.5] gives 3.9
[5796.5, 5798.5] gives 4.909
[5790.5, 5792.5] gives 5.135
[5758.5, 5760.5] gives 5.107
